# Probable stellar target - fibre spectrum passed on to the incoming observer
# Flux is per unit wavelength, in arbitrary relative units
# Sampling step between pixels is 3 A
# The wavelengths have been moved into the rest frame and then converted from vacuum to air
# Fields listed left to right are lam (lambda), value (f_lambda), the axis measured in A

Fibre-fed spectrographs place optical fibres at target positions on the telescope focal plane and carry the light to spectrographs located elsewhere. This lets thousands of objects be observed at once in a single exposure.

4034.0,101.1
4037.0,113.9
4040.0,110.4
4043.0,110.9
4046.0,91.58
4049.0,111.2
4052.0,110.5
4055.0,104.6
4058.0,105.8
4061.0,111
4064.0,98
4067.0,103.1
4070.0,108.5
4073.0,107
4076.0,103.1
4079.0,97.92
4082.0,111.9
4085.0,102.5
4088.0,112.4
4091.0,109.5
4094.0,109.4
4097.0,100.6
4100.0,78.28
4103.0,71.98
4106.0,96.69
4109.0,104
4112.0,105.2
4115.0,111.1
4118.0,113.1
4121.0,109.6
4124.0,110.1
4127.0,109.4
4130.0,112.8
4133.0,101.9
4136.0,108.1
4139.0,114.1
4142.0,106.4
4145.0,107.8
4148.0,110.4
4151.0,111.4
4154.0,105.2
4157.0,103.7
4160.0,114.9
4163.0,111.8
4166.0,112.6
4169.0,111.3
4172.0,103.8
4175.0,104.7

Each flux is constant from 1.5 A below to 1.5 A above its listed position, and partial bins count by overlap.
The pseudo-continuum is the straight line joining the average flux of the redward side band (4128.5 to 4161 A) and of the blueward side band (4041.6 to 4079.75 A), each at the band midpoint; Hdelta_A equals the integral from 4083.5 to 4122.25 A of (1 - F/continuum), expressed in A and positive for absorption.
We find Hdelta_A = 1.82 A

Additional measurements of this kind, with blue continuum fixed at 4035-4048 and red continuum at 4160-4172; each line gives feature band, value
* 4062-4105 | 2.82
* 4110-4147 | 0.27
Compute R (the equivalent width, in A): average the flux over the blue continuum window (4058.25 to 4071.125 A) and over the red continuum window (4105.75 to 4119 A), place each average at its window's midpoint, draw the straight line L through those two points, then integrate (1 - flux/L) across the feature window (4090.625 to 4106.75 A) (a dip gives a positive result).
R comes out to 1.96 A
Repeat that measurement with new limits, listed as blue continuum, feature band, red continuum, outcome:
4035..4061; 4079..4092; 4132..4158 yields -0.02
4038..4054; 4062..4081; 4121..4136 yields 0.73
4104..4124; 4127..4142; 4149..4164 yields -0.19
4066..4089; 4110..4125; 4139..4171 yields -0.26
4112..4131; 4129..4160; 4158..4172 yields 0.71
